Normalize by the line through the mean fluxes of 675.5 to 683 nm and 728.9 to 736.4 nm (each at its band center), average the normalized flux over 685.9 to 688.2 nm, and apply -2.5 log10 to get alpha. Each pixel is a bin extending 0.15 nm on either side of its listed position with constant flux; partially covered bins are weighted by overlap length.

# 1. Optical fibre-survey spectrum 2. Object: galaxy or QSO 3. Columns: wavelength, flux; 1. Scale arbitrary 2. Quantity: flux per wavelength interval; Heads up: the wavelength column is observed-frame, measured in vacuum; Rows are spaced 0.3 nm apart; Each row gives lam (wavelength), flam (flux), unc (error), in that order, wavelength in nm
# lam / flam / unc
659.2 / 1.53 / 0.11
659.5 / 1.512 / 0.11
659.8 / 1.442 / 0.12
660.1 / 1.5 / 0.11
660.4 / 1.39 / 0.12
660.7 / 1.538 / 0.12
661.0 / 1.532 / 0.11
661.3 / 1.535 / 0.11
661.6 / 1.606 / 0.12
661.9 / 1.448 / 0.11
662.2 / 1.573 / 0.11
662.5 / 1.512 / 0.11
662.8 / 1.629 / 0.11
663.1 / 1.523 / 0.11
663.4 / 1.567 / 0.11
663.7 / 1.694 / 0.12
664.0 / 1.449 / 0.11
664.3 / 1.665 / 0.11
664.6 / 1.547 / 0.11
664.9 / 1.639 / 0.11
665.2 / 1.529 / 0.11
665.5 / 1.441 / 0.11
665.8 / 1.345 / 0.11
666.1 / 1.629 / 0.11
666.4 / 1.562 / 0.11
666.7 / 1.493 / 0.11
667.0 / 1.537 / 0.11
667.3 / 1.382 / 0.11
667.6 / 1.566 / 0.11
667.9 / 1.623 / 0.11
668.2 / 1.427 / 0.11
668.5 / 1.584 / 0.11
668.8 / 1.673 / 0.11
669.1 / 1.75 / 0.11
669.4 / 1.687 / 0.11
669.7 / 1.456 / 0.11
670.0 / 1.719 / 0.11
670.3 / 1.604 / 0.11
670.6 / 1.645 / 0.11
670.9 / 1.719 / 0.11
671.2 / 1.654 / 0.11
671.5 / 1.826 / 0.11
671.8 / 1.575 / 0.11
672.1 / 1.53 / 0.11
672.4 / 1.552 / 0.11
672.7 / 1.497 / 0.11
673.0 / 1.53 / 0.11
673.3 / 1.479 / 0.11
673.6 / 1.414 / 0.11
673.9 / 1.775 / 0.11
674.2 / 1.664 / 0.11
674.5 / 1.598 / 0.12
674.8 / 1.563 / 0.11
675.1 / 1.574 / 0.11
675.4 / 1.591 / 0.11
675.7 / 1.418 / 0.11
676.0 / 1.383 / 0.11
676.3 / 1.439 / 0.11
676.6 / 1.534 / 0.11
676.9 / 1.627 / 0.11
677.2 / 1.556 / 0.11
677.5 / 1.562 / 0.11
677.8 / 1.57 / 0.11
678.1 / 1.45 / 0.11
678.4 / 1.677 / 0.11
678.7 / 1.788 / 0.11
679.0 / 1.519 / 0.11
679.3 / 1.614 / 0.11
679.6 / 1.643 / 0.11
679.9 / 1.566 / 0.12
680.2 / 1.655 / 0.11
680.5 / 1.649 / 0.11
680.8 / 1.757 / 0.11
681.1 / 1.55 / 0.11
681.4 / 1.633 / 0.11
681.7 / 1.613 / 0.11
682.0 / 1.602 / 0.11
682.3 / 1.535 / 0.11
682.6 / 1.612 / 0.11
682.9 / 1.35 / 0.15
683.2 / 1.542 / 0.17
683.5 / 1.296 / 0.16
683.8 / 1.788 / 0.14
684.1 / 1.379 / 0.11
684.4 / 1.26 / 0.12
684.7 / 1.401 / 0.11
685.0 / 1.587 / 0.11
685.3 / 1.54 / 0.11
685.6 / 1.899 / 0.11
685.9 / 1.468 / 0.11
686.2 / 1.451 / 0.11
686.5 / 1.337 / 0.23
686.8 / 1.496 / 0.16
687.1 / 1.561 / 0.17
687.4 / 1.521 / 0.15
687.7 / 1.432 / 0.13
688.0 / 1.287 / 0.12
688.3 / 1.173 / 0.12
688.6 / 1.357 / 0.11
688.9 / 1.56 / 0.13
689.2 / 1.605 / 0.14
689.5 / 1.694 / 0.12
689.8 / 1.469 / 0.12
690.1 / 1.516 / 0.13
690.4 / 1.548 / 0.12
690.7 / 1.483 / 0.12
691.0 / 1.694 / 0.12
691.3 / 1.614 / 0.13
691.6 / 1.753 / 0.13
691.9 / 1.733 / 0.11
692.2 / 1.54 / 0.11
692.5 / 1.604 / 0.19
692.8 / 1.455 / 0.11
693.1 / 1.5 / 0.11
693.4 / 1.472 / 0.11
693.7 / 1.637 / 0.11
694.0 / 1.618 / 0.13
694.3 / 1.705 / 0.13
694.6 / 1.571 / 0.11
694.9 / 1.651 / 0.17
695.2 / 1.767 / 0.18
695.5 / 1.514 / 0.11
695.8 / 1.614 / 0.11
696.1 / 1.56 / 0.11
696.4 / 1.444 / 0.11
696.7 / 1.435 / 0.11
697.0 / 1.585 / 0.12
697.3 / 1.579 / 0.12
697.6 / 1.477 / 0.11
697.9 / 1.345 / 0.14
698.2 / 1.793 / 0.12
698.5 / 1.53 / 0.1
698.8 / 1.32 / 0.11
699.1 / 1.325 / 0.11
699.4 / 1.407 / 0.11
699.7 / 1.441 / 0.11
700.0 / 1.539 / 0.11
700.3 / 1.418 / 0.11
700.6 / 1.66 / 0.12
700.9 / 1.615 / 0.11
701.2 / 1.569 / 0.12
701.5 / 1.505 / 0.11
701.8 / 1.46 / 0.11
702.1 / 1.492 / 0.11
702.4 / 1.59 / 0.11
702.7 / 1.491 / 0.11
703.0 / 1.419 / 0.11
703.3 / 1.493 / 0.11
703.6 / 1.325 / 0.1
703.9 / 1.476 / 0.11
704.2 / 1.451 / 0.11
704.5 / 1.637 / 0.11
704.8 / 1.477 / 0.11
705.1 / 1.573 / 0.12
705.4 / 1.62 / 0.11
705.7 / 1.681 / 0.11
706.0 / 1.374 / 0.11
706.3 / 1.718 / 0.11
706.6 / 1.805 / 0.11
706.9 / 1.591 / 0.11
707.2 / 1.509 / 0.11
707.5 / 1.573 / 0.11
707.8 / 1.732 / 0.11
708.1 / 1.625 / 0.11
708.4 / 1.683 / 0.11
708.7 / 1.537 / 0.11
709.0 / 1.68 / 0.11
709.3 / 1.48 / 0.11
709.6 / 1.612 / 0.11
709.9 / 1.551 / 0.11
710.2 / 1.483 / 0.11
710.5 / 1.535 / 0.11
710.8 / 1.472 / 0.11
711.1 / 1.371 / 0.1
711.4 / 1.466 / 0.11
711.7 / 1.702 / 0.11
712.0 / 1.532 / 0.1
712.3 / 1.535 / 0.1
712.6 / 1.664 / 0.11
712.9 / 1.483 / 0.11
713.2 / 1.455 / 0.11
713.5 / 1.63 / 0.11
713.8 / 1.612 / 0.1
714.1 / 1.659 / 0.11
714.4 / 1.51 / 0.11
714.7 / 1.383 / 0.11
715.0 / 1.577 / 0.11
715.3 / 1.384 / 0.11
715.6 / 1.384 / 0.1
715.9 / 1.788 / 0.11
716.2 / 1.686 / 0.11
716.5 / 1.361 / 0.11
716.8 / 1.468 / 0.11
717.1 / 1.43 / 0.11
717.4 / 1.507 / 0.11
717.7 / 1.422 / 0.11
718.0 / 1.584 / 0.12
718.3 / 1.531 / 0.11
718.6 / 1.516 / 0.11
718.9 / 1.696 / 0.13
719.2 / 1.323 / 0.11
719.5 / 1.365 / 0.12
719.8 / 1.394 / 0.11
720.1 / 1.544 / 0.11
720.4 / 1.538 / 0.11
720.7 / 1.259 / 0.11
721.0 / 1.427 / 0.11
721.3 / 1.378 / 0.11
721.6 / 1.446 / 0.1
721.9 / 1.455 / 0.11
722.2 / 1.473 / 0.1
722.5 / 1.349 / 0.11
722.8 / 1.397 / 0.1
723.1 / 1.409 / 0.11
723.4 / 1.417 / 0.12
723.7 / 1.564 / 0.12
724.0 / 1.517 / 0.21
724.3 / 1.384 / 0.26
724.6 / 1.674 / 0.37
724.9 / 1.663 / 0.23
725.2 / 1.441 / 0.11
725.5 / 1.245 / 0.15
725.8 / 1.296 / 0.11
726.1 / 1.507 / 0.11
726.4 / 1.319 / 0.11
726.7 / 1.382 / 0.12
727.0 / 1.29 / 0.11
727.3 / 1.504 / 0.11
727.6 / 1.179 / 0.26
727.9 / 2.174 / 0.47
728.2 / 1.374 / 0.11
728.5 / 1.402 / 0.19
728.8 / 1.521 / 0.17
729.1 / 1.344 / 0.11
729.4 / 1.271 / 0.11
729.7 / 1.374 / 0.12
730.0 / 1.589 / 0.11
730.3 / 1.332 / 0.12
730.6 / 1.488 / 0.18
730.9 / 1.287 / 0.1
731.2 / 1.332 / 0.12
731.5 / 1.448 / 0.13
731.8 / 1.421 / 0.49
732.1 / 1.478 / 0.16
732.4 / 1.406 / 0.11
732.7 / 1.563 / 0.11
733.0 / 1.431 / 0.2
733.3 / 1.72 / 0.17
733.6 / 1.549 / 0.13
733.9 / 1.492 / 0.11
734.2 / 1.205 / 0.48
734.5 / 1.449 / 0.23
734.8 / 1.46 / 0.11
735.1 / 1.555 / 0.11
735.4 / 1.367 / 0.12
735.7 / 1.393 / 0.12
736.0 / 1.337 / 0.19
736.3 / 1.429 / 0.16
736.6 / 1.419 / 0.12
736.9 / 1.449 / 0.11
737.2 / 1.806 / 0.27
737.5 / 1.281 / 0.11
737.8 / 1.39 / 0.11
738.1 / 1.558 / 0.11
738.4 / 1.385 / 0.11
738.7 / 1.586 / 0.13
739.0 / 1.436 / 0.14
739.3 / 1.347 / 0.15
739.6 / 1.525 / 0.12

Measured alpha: 0.084 mag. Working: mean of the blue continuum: 1.57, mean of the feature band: 1.44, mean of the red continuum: 1.43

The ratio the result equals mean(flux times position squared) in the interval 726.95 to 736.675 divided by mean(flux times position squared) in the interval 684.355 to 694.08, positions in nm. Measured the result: 1.1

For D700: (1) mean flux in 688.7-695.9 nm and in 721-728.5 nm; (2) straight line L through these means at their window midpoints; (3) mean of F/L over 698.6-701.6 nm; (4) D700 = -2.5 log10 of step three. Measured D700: 0.06 mag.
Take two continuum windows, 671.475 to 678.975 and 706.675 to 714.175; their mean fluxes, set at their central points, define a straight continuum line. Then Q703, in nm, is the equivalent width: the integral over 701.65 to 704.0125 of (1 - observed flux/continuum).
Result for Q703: 0.15 nm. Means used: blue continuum 1.56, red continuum 1.57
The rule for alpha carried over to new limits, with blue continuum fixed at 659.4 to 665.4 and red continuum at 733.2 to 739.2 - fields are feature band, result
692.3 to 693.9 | -0.02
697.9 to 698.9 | -0.02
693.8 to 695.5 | -0.10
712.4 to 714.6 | -0.06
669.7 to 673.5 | -0.05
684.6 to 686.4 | -0.03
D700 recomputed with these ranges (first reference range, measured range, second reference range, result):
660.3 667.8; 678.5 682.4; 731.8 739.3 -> -0.08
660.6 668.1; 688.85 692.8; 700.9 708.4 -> -0.03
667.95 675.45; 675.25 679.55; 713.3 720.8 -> 0.03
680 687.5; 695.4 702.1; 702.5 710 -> 0.04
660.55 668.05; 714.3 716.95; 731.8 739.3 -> -0.01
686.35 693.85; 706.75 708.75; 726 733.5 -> -0.09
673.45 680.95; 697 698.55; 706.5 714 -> 0.02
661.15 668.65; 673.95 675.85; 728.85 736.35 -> -0.04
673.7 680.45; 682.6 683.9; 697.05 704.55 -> 0.04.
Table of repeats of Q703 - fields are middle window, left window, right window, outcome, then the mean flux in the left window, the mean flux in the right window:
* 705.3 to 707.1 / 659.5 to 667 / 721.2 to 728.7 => -0.187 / 1.53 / 1.45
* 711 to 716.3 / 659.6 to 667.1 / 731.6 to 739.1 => -0.222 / 1.53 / 1.46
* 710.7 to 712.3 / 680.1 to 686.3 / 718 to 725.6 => -0.030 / 1.55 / 1.46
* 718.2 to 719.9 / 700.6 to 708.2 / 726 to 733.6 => 0.024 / 1.55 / 1.45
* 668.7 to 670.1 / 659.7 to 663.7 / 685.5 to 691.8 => -0.117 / 1.53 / 1.52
